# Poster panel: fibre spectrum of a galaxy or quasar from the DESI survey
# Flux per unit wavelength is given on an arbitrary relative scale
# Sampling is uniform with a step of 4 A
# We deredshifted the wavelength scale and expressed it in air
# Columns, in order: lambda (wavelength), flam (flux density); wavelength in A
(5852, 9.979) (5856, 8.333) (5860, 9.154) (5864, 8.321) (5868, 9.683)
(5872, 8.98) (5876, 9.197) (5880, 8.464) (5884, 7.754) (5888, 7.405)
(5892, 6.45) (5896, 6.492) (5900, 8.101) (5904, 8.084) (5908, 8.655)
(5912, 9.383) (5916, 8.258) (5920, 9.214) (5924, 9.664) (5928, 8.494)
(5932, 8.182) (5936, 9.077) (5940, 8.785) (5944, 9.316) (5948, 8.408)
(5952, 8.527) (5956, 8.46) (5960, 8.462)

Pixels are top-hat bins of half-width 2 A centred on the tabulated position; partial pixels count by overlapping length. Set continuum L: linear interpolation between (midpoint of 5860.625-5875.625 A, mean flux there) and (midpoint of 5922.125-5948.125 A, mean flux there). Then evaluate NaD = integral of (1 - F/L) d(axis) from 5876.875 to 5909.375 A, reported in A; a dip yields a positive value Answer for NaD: 4.6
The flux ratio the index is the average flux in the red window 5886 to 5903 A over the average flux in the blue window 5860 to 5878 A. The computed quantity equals 0.8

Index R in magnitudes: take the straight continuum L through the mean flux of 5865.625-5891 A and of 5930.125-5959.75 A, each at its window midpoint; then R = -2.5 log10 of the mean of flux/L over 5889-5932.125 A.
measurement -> 0.04 mag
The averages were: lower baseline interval 8.49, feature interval 8.25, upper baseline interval 8.67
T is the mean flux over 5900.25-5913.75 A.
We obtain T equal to 8.62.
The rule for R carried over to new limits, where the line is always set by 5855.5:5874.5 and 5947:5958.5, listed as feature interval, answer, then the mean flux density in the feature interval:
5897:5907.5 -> 0.09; 8.02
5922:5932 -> -0.04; 8.9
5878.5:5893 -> 0.17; 7.56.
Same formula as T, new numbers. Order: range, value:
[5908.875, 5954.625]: 8.84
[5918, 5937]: 8.92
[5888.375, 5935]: 8.26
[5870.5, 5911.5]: 8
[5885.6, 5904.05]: 7.23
